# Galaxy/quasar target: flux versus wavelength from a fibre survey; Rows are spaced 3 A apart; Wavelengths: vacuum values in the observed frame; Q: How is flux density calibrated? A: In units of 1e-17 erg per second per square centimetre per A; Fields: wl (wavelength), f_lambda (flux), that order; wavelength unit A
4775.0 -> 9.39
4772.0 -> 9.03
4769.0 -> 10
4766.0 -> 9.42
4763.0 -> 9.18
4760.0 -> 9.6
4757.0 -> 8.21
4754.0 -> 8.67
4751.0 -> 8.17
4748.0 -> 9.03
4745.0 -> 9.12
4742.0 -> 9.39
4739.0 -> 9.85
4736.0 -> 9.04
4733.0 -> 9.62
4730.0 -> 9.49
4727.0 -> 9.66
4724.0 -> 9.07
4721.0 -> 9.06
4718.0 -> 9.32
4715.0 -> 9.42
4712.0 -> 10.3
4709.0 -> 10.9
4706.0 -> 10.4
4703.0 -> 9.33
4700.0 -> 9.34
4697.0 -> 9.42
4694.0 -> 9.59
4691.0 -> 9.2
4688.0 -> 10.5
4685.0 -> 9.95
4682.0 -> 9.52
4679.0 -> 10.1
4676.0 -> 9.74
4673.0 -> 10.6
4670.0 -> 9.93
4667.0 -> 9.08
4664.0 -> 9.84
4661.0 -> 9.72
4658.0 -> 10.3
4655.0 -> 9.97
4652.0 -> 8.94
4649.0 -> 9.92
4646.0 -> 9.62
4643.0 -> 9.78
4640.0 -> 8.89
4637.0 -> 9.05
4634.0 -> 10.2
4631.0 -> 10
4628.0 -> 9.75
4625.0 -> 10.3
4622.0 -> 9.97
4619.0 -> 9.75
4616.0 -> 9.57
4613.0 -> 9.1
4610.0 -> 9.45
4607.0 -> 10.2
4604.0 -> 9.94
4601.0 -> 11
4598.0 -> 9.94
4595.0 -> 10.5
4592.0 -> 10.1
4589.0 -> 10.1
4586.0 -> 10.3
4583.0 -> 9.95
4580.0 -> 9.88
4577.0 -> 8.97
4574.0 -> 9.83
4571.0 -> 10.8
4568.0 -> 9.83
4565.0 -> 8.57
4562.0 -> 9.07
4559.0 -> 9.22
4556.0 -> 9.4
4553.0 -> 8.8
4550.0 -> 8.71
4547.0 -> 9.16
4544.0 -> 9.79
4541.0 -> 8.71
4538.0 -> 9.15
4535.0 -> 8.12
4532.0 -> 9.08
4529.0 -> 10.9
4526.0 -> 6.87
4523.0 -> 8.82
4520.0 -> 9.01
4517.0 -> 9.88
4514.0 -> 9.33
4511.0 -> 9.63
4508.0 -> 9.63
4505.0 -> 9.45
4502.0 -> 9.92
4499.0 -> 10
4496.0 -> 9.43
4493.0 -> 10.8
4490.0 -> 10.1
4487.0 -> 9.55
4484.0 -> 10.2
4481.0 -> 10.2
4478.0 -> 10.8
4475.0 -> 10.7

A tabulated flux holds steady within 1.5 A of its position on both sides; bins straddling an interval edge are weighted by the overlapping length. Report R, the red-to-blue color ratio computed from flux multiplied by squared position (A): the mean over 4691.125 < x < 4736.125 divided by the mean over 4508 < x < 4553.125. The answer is 1.1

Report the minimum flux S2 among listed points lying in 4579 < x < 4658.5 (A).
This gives 8.89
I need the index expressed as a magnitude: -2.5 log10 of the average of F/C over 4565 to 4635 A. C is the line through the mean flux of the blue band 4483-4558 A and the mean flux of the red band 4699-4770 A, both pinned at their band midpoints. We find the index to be -0.06 mag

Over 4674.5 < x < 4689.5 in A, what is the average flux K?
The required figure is 9.96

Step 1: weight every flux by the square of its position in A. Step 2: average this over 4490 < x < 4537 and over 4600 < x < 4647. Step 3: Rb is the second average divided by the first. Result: 1.1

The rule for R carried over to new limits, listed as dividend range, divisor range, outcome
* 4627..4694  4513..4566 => 1.14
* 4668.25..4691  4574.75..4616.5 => 1.04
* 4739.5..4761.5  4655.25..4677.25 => 0.94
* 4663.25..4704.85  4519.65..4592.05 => 1.10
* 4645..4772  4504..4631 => 1.06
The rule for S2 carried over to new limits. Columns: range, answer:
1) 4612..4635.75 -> 9.1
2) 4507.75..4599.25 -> 6.87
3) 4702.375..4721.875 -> 9.06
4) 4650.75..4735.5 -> 8.94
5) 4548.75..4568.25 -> 8.57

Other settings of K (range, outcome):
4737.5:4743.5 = 9.62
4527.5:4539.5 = 9.31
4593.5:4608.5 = 10.3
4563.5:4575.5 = 9.76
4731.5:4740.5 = 9.5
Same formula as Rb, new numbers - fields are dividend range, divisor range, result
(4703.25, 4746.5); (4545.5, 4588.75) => 1.08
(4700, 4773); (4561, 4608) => 1.01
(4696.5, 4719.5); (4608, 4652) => 1.05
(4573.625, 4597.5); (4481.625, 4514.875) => 1.05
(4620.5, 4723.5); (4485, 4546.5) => 1.11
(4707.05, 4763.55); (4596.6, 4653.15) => 1.00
